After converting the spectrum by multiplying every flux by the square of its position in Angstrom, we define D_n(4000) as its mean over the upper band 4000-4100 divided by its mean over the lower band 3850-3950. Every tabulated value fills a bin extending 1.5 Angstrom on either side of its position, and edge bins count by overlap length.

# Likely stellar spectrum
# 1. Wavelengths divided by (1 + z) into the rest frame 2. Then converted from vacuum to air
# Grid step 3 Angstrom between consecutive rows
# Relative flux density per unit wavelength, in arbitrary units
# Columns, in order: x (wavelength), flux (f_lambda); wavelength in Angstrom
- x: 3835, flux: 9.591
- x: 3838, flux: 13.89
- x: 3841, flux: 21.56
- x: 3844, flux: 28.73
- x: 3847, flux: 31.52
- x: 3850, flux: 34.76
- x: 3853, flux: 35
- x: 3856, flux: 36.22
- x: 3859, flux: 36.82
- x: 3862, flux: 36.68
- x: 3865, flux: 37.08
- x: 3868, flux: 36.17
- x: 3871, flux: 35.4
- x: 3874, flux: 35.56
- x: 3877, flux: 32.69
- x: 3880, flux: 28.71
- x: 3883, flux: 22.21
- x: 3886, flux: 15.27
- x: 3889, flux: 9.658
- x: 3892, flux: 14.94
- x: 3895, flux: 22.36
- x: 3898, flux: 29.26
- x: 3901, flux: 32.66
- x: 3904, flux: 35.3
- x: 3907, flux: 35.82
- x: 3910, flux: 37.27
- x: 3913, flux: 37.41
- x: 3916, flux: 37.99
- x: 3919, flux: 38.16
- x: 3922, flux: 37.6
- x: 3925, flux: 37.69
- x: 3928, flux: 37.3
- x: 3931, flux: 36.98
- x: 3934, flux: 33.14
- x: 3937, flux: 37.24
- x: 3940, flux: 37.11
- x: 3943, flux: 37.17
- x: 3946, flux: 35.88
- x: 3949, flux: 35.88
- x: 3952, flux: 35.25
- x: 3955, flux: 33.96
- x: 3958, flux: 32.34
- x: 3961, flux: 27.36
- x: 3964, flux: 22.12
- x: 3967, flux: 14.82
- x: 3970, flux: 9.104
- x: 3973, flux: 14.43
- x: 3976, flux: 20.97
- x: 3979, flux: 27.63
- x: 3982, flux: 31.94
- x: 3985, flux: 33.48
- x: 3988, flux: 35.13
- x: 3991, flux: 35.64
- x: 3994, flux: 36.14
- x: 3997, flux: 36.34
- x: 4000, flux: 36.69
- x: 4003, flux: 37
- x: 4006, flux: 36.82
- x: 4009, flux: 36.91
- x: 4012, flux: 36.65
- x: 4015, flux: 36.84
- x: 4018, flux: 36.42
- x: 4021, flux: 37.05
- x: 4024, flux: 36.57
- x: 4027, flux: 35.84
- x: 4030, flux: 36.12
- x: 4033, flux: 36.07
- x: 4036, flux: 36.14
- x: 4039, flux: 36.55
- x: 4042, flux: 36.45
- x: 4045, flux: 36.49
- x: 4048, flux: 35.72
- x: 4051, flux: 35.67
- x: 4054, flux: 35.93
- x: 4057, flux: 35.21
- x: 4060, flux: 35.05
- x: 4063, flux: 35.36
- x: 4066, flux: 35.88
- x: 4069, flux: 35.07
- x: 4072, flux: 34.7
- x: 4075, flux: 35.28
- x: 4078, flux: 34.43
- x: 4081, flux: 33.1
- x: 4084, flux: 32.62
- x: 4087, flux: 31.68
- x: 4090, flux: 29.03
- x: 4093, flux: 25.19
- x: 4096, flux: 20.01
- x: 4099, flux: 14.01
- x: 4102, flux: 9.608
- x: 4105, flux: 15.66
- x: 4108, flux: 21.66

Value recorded 1.12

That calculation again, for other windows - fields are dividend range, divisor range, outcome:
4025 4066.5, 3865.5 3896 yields 1.52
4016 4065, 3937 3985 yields 1.33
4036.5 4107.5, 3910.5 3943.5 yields 0.89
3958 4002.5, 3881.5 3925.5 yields 0.98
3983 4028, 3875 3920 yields 1.33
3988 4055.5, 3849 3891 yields 1.28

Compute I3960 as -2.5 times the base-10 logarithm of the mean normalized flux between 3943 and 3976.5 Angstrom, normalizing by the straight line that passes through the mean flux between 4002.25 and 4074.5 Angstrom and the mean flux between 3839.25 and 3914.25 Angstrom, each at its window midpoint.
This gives 0.25 mag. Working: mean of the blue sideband 30.3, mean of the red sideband 36.1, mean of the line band 26.3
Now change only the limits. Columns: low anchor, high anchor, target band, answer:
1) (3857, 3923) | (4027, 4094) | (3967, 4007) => 0.128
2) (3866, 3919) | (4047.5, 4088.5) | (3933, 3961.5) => -0.119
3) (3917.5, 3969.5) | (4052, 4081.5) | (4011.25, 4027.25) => -0.071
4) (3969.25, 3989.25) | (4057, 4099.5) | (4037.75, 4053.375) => -0.228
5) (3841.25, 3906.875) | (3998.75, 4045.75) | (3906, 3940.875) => -0.156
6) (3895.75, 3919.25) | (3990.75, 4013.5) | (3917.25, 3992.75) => 0.147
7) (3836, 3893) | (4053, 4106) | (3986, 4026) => -0.244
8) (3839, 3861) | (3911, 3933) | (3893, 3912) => 0.135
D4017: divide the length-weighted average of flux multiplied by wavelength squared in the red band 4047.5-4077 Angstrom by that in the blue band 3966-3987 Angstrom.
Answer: 1.66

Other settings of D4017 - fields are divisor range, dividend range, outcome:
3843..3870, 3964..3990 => 0.72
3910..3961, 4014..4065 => 1.05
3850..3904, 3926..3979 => 1.04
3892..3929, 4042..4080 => 1.12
